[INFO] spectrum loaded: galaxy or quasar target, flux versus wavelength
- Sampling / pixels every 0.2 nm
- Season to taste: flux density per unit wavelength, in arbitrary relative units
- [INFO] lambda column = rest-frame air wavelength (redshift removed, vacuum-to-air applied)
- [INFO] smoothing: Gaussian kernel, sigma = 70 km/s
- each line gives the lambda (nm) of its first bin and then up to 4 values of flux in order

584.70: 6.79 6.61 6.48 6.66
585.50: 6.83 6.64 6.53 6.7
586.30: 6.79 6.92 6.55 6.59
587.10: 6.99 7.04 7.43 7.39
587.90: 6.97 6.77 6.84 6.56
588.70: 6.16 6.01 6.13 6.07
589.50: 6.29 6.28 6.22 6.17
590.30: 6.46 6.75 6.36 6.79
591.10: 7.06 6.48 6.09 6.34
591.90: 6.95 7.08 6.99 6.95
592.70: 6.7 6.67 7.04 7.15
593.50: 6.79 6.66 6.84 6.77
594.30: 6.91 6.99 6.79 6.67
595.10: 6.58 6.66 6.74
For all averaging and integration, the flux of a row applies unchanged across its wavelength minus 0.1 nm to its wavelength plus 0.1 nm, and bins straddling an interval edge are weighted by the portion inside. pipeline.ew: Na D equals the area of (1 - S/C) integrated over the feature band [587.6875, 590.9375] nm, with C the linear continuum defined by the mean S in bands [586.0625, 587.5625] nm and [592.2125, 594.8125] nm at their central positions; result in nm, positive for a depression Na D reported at 0.20 nm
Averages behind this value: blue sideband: 6.87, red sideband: 6.86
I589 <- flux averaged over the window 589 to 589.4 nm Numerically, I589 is 6.1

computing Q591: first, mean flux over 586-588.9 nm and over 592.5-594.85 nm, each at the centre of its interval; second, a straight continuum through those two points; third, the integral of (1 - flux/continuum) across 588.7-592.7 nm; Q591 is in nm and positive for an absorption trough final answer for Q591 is 0.195 nm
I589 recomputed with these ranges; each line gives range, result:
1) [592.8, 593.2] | 6.86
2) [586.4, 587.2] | 6.76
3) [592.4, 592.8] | 6.83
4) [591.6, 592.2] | 6.79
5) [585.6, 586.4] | 6.67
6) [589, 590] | 6.2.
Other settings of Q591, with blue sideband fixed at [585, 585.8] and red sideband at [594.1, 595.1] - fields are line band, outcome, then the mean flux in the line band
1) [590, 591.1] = 0.030 nm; 6.56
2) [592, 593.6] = -0.034 nm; 6.92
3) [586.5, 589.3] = -0.006 nm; 6.71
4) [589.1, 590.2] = 0.086 nm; 6.2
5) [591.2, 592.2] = 0.025 nm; 6.59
